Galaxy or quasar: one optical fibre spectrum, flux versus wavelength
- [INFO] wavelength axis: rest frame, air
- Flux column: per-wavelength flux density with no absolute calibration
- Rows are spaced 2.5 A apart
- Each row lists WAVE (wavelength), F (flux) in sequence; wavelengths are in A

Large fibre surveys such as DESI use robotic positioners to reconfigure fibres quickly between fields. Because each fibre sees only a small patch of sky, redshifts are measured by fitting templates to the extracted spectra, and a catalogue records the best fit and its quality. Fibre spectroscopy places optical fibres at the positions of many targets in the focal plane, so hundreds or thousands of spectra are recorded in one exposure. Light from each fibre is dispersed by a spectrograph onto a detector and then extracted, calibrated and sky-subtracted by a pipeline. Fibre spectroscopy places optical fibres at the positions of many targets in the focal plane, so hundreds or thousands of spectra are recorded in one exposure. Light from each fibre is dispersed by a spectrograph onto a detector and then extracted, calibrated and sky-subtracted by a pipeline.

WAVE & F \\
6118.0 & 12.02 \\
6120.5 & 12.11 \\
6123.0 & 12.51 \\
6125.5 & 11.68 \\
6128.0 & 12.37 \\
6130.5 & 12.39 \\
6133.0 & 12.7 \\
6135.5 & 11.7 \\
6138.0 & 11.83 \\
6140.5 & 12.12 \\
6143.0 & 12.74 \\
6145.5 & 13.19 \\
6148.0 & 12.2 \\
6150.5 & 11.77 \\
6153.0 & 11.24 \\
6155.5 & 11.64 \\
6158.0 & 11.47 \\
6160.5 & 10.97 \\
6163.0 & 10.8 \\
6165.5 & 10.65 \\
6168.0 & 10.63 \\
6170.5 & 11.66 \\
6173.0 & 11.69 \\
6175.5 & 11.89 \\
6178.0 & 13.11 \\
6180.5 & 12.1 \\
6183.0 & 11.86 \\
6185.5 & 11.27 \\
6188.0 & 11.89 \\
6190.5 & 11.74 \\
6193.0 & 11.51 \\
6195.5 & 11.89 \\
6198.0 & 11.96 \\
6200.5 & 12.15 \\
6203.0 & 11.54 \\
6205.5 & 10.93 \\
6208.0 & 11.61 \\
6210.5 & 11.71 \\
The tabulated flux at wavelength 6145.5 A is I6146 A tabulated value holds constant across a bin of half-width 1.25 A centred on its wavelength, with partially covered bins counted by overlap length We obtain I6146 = 13.19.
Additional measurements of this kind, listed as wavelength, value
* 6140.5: 12.12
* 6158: 11.47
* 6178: 13.11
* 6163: 10.8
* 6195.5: 11.89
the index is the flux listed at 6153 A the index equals 11.24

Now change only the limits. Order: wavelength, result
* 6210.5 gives 11.71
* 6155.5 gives 11.64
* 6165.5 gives 10.65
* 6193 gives 11.51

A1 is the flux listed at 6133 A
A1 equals 12.7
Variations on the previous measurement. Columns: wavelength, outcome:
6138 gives 11.83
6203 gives 11.54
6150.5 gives 11.77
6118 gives 12.02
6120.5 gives 12.11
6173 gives 11.69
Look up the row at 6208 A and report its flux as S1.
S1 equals 11.61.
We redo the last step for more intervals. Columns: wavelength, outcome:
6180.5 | 12.1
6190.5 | 11.74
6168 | 10.63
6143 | 12.74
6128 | 12.37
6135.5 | 11.7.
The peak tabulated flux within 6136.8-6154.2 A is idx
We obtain 13.19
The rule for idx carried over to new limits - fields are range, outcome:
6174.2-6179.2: 13.11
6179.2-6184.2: 12.1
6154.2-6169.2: 11.64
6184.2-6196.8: 11.89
